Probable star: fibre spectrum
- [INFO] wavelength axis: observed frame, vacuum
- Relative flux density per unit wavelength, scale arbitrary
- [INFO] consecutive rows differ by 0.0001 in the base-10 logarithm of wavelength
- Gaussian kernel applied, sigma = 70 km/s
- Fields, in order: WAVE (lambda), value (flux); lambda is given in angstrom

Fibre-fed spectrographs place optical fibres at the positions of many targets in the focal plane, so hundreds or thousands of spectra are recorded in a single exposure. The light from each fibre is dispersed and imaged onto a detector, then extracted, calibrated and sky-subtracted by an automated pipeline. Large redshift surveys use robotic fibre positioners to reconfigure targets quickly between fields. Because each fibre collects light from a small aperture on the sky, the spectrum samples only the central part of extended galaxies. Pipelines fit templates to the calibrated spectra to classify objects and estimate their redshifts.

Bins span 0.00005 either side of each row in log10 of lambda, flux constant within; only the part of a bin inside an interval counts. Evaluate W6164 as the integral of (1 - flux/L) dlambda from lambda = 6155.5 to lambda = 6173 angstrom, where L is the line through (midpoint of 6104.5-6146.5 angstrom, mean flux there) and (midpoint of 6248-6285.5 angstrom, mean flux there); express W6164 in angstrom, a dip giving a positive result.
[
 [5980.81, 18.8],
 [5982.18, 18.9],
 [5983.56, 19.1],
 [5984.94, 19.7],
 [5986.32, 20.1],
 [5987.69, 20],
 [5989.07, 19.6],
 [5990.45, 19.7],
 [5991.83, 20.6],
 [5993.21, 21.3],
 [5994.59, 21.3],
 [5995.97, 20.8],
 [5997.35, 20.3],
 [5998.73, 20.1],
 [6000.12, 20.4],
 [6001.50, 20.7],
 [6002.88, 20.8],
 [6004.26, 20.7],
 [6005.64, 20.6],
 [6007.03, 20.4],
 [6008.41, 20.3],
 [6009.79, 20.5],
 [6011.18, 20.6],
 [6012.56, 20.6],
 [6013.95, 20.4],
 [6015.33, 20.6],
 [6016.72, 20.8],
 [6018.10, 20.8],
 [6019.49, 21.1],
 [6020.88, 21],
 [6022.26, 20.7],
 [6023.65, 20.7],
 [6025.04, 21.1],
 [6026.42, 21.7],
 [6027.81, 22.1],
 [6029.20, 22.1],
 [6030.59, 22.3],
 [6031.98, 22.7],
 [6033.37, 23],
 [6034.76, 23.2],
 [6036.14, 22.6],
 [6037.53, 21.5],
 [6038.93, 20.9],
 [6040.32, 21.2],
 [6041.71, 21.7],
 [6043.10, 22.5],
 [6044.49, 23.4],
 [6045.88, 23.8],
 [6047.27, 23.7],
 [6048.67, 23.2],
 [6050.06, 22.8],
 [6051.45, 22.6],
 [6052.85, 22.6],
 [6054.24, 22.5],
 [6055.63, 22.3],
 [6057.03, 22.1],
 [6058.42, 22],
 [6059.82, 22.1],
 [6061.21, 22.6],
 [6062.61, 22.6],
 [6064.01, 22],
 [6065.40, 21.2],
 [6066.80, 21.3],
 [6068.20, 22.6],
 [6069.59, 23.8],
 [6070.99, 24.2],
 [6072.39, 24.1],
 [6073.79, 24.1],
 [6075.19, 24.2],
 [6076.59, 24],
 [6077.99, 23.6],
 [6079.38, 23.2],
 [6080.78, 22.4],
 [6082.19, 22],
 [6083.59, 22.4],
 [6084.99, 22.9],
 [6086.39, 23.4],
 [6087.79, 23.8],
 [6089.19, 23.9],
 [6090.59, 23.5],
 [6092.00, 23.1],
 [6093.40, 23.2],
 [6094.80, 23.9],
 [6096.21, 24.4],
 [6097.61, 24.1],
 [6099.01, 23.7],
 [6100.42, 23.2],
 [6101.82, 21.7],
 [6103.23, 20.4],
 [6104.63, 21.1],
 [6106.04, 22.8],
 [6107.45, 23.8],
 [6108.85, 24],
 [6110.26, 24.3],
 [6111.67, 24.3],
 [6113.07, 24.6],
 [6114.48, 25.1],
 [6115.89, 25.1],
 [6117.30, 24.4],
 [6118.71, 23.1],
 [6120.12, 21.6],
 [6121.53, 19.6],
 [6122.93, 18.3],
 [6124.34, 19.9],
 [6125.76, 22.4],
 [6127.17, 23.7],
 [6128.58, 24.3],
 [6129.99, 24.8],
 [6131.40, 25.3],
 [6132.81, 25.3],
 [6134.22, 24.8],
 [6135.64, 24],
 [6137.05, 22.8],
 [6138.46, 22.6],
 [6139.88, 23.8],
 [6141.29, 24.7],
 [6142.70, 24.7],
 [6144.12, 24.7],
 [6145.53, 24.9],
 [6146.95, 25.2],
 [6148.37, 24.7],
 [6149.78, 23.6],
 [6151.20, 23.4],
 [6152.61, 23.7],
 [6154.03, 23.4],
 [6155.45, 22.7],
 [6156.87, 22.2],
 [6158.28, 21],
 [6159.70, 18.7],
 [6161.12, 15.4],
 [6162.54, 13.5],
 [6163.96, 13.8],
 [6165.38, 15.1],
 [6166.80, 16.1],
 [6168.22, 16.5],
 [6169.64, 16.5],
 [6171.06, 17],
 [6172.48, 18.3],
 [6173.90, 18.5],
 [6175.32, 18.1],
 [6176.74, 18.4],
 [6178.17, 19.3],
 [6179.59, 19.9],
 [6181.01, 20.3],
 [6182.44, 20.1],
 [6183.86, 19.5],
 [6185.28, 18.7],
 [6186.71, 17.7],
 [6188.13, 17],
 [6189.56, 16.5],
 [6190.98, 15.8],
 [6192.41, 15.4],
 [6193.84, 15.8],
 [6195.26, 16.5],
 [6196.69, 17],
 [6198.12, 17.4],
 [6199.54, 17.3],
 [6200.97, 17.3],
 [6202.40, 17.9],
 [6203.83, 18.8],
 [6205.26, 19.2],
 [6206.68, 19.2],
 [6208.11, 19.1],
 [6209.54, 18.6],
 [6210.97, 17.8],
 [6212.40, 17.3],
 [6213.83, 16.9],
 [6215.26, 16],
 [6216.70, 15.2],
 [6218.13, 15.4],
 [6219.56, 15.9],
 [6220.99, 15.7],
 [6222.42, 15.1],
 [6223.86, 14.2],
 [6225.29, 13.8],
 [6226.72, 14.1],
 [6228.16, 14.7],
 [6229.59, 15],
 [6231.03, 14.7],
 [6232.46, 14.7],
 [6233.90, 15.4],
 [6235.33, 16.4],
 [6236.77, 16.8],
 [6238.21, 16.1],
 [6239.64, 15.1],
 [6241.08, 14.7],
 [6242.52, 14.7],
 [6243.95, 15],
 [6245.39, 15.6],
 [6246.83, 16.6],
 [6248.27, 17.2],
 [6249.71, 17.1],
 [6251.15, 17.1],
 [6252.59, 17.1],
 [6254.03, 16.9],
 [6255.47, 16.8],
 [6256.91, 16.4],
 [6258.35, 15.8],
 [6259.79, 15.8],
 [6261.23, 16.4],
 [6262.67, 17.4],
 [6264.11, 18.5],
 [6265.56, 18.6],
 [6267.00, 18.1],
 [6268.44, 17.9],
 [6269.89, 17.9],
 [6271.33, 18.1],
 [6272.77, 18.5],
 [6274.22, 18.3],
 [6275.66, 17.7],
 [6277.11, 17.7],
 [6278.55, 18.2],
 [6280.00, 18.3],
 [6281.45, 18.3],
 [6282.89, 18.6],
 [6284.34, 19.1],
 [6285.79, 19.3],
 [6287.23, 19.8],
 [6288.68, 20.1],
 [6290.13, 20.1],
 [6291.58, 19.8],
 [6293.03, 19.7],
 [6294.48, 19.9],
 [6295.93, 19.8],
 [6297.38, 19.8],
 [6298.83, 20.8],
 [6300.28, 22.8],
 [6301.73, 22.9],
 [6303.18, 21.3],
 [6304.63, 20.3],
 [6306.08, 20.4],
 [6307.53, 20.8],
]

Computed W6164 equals 3.77 angstrom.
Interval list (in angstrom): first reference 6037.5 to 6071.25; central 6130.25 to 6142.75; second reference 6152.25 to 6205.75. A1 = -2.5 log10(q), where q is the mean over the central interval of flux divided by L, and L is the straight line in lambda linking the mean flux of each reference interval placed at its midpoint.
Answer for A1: -0.23 mag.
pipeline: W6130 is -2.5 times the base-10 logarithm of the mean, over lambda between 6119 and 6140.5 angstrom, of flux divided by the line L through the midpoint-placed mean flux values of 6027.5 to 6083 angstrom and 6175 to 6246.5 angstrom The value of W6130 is -0.16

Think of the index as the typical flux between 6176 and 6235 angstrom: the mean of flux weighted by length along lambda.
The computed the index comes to 16.9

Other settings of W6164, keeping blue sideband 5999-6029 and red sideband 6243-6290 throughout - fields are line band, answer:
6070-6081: -2.1 angstrom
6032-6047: -1.4 angstrom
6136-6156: -5.0 angstrom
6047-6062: -1.7 angstrom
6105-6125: -3.4 angstrom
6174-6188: -0.2 angstrom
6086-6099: -2.6 angstrom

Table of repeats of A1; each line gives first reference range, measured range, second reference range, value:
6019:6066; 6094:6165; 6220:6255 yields -0.18 mag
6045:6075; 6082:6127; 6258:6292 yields -0.05 mag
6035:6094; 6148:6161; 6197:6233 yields -0.17 mag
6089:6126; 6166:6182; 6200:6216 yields 0.09 mag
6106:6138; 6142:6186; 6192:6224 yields 0.02 mag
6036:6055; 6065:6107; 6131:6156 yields 0.00 mag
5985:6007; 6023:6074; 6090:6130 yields -0.04 mag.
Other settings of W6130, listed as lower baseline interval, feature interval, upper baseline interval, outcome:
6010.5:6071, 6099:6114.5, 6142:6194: -0.12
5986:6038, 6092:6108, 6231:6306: -0.15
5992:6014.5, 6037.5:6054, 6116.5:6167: -0.07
